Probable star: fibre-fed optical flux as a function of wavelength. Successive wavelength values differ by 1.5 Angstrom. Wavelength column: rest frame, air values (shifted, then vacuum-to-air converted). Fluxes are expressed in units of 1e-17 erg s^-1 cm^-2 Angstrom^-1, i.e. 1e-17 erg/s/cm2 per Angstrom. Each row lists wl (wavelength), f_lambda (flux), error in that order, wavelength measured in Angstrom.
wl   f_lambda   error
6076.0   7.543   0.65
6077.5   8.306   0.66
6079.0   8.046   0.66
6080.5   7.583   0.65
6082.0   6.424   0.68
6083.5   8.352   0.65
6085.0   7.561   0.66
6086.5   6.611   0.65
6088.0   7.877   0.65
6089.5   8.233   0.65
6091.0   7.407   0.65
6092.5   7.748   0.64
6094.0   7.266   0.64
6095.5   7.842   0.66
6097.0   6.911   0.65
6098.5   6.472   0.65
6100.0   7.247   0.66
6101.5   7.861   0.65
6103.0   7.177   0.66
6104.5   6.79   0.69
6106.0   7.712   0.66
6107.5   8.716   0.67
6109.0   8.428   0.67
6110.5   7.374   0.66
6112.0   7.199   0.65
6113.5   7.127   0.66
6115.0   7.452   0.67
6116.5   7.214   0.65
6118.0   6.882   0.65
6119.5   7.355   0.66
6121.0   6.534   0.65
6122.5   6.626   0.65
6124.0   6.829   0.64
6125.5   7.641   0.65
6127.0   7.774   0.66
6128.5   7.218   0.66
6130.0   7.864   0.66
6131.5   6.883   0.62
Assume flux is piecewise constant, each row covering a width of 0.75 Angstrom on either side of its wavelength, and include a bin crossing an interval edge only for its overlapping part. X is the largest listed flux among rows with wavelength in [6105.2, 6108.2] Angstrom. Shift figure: 8.716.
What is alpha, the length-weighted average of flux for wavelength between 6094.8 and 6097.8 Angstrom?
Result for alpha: 7.35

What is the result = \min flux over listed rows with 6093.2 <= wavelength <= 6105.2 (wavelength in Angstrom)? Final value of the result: 6.472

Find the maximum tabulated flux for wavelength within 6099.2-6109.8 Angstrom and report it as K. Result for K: 8.716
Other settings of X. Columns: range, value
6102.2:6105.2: 7.177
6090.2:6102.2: 7.861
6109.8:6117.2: 7.452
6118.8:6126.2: 7.641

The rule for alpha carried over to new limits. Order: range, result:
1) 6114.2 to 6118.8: 7.18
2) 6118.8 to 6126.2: 6.99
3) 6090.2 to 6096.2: 7.57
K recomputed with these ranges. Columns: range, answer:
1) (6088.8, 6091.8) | 8.233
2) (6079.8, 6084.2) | 8.352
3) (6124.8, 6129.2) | 7.774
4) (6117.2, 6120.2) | 7.355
